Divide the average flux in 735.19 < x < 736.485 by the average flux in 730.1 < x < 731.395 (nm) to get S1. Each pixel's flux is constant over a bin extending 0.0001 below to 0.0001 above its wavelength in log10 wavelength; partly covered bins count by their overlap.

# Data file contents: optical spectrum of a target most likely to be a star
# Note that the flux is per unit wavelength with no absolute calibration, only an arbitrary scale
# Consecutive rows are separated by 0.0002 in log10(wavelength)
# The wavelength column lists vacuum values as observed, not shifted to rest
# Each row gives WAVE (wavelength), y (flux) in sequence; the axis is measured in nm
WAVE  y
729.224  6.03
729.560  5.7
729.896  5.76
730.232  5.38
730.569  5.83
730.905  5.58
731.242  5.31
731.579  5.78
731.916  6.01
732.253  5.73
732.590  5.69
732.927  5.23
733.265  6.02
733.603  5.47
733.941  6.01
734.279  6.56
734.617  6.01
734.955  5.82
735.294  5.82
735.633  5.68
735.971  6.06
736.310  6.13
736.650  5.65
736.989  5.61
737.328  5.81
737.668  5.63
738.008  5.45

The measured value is 1.07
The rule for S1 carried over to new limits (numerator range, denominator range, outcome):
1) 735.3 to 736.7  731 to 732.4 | 1.03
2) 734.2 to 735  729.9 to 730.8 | 1.09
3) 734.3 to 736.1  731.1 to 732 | 1.04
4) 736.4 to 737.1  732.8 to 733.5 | 1.01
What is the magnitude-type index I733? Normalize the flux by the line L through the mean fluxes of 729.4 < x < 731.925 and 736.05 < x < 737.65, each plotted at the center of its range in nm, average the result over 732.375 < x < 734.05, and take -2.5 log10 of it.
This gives 0.01 mag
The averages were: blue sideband 5.65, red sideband 5.8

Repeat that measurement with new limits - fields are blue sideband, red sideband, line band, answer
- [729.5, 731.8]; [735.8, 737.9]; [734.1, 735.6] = -0.050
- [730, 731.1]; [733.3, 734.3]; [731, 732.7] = 0.006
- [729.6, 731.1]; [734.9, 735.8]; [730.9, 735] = -0.017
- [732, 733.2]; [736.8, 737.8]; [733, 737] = -0.045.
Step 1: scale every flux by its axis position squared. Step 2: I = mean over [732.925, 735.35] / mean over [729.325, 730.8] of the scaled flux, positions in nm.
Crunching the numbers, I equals 1.05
